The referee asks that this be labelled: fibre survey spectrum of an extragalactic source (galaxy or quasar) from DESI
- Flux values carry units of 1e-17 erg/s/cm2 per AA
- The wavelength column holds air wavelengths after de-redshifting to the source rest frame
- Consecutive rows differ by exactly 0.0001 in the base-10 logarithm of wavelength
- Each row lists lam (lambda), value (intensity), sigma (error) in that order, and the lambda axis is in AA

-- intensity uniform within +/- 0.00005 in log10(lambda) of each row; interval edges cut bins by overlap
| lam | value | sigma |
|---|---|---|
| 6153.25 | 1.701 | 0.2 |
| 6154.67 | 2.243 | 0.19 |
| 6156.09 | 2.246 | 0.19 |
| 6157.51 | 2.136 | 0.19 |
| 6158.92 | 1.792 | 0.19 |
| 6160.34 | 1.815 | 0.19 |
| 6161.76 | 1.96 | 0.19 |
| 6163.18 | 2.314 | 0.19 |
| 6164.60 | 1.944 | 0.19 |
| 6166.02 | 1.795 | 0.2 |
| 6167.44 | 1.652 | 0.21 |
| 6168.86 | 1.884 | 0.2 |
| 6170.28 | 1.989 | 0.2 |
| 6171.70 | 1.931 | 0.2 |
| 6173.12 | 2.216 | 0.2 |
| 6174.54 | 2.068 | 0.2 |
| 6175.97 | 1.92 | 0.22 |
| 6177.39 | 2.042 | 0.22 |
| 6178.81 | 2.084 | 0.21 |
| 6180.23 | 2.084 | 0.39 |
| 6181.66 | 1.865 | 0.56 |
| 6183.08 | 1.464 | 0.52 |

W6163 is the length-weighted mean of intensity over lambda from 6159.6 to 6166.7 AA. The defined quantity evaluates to 1.96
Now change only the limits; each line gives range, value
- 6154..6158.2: 2.21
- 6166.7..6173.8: 1.93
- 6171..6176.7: 2.03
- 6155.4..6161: 2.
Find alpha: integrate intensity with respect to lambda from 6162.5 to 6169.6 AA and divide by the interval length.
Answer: 1.92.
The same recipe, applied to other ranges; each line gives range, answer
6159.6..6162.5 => 1.89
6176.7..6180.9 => 2.07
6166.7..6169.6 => 1.77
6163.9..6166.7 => 1.87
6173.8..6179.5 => 2.03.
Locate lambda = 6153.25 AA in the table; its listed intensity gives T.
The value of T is 1.701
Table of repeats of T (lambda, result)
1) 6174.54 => 2.068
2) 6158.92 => 1.792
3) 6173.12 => 2.216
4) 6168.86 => 1.884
